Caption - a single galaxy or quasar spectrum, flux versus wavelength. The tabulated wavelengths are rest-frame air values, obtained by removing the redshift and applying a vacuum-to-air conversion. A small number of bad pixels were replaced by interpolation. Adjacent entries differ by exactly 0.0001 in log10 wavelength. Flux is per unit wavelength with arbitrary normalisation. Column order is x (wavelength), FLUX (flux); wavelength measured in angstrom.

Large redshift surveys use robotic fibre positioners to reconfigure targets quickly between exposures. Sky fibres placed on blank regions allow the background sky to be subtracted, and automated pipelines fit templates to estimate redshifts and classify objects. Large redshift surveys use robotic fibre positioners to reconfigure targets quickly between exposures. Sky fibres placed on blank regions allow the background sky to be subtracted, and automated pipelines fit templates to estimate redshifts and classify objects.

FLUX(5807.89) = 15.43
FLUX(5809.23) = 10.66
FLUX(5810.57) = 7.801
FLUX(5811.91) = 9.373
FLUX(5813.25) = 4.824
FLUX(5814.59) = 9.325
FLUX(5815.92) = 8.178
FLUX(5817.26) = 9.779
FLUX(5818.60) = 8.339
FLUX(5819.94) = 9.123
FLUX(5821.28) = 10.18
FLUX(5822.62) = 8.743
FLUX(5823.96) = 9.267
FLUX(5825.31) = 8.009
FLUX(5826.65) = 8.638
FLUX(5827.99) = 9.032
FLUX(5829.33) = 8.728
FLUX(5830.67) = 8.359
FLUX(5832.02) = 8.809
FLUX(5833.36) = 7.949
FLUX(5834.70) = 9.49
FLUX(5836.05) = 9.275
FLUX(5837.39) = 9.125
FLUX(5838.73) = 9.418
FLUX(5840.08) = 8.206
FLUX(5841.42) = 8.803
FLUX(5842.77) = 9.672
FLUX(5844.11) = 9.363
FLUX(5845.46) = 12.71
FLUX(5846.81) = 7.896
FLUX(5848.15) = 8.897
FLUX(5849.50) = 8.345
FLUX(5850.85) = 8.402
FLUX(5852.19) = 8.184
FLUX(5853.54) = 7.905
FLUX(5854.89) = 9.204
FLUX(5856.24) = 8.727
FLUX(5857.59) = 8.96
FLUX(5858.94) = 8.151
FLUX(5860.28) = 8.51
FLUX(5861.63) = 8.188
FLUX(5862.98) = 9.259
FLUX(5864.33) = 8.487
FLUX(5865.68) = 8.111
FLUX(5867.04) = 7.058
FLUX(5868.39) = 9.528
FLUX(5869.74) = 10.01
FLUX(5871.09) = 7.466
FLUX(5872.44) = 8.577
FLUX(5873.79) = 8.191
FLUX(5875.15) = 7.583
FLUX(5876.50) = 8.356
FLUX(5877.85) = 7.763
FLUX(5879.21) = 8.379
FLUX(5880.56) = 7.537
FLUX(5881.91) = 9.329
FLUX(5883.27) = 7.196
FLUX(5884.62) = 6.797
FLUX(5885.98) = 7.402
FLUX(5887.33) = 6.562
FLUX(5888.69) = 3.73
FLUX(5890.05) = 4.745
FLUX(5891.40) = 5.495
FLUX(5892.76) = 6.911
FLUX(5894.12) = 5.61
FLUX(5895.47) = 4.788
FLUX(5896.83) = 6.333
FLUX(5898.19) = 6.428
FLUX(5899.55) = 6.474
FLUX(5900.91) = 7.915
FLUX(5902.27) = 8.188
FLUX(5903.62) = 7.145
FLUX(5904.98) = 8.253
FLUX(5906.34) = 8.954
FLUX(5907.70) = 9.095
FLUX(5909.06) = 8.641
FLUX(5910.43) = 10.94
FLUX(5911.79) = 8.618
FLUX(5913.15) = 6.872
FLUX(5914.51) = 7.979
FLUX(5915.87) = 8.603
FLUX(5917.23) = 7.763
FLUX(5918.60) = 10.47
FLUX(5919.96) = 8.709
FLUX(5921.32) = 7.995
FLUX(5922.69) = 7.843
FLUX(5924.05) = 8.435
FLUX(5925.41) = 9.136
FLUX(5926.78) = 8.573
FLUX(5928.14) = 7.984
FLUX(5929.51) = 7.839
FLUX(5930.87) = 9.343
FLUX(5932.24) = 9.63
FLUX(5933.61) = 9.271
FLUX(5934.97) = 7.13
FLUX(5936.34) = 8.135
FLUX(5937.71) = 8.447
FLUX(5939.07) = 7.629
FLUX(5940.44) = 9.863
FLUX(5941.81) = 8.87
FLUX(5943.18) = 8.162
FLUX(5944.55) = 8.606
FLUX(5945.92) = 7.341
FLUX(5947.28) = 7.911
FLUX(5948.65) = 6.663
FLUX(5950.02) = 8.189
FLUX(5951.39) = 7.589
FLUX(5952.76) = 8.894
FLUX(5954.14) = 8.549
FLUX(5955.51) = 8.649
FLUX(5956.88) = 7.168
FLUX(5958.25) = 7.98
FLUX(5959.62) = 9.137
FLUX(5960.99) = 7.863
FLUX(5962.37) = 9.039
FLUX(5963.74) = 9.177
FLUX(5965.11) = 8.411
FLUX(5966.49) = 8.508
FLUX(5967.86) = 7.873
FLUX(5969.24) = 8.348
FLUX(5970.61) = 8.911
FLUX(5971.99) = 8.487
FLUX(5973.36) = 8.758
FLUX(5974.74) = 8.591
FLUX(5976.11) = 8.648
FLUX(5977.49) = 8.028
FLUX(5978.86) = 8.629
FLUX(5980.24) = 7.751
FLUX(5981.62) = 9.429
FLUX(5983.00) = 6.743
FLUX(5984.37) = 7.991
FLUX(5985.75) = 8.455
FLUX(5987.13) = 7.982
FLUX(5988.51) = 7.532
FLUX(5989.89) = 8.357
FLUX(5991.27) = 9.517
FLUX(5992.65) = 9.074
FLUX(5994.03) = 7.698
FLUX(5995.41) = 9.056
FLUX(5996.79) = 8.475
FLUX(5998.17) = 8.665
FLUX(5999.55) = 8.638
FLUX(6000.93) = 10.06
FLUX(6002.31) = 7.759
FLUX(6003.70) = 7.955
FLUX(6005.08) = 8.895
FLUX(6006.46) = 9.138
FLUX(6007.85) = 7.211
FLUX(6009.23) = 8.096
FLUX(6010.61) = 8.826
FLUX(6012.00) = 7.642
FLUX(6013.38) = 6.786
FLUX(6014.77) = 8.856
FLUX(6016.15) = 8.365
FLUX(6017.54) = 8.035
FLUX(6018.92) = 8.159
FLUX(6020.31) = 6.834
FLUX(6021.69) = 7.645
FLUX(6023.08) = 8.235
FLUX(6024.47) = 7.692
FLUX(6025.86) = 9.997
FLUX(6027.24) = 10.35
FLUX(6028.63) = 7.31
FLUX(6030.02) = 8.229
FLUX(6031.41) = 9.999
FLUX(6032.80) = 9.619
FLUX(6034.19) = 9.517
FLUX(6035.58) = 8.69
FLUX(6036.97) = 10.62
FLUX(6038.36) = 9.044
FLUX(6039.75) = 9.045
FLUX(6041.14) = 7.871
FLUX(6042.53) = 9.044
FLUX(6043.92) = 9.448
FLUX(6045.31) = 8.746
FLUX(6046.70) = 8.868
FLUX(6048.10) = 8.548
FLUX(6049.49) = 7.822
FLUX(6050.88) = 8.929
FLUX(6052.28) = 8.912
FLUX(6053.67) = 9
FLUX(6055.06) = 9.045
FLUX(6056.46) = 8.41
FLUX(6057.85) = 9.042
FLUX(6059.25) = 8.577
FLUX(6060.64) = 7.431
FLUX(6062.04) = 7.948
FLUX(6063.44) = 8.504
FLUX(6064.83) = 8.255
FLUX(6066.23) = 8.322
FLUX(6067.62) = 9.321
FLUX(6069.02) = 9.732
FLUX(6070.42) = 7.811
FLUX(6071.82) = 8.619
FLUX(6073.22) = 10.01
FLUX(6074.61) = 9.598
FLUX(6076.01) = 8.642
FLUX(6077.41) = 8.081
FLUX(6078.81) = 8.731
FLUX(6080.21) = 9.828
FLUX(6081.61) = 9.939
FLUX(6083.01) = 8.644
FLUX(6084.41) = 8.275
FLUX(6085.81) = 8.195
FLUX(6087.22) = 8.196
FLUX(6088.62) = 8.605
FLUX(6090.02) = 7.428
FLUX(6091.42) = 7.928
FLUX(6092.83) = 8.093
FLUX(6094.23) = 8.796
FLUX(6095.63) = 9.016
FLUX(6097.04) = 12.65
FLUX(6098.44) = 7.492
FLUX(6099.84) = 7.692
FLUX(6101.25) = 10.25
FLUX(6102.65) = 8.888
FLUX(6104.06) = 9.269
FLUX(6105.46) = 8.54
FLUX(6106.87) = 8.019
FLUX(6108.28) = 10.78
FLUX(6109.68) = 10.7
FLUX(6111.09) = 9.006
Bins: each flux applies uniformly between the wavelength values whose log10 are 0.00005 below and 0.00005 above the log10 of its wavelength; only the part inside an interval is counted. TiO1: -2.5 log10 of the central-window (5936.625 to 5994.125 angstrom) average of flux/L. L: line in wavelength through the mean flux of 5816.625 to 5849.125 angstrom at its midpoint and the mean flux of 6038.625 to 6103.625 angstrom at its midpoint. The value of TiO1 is 0.07 mag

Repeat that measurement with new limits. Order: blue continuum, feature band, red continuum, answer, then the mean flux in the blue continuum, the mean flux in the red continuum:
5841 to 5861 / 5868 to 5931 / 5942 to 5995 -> 0.12 mag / 8.91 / 8.29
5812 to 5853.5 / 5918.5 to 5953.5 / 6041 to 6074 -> 0.05 mag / 8.83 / 8.69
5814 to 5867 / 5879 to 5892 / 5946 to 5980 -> 0.28 mag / 8.84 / 8.31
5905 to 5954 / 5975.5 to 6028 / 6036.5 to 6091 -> 0.03 mag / 8.46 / 8.73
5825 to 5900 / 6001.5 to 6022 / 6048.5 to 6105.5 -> 0.07 mag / 8.06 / 8.75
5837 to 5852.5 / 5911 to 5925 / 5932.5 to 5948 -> 0.02 mag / 9.11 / 8.34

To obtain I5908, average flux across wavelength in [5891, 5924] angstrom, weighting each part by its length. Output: 7.78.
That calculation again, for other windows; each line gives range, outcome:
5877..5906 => 6.84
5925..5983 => 8.38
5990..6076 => 8.65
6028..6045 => 9.04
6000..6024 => 8.15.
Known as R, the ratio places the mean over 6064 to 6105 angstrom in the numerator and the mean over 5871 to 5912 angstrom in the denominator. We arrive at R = 1.20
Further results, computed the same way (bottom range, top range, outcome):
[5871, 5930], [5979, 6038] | 1.10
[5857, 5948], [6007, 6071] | 1.08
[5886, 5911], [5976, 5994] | 1.18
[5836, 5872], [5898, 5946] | 0.95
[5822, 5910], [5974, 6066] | 1.05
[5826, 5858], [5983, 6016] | 0.94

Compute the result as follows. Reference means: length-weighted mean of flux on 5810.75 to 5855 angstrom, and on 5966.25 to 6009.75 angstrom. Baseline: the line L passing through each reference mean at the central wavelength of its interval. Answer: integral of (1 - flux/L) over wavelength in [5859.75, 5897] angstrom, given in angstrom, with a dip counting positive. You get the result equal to 5.44 angstrom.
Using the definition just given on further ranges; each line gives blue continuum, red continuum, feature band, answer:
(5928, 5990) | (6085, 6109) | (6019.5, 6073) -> -0.6 angstrom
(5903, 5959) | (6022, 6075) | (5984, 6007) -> 0.2 angstrom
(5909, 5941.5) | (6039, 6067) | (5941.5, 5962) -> 1.1 angstrom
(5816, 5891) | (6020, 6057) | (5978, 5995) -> 0.8 angstrom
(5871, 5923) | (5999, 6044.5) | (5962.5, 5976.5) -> -0.7 angstrom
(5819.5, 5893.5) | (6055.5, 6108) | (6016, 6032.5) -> 0.4 angstrom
